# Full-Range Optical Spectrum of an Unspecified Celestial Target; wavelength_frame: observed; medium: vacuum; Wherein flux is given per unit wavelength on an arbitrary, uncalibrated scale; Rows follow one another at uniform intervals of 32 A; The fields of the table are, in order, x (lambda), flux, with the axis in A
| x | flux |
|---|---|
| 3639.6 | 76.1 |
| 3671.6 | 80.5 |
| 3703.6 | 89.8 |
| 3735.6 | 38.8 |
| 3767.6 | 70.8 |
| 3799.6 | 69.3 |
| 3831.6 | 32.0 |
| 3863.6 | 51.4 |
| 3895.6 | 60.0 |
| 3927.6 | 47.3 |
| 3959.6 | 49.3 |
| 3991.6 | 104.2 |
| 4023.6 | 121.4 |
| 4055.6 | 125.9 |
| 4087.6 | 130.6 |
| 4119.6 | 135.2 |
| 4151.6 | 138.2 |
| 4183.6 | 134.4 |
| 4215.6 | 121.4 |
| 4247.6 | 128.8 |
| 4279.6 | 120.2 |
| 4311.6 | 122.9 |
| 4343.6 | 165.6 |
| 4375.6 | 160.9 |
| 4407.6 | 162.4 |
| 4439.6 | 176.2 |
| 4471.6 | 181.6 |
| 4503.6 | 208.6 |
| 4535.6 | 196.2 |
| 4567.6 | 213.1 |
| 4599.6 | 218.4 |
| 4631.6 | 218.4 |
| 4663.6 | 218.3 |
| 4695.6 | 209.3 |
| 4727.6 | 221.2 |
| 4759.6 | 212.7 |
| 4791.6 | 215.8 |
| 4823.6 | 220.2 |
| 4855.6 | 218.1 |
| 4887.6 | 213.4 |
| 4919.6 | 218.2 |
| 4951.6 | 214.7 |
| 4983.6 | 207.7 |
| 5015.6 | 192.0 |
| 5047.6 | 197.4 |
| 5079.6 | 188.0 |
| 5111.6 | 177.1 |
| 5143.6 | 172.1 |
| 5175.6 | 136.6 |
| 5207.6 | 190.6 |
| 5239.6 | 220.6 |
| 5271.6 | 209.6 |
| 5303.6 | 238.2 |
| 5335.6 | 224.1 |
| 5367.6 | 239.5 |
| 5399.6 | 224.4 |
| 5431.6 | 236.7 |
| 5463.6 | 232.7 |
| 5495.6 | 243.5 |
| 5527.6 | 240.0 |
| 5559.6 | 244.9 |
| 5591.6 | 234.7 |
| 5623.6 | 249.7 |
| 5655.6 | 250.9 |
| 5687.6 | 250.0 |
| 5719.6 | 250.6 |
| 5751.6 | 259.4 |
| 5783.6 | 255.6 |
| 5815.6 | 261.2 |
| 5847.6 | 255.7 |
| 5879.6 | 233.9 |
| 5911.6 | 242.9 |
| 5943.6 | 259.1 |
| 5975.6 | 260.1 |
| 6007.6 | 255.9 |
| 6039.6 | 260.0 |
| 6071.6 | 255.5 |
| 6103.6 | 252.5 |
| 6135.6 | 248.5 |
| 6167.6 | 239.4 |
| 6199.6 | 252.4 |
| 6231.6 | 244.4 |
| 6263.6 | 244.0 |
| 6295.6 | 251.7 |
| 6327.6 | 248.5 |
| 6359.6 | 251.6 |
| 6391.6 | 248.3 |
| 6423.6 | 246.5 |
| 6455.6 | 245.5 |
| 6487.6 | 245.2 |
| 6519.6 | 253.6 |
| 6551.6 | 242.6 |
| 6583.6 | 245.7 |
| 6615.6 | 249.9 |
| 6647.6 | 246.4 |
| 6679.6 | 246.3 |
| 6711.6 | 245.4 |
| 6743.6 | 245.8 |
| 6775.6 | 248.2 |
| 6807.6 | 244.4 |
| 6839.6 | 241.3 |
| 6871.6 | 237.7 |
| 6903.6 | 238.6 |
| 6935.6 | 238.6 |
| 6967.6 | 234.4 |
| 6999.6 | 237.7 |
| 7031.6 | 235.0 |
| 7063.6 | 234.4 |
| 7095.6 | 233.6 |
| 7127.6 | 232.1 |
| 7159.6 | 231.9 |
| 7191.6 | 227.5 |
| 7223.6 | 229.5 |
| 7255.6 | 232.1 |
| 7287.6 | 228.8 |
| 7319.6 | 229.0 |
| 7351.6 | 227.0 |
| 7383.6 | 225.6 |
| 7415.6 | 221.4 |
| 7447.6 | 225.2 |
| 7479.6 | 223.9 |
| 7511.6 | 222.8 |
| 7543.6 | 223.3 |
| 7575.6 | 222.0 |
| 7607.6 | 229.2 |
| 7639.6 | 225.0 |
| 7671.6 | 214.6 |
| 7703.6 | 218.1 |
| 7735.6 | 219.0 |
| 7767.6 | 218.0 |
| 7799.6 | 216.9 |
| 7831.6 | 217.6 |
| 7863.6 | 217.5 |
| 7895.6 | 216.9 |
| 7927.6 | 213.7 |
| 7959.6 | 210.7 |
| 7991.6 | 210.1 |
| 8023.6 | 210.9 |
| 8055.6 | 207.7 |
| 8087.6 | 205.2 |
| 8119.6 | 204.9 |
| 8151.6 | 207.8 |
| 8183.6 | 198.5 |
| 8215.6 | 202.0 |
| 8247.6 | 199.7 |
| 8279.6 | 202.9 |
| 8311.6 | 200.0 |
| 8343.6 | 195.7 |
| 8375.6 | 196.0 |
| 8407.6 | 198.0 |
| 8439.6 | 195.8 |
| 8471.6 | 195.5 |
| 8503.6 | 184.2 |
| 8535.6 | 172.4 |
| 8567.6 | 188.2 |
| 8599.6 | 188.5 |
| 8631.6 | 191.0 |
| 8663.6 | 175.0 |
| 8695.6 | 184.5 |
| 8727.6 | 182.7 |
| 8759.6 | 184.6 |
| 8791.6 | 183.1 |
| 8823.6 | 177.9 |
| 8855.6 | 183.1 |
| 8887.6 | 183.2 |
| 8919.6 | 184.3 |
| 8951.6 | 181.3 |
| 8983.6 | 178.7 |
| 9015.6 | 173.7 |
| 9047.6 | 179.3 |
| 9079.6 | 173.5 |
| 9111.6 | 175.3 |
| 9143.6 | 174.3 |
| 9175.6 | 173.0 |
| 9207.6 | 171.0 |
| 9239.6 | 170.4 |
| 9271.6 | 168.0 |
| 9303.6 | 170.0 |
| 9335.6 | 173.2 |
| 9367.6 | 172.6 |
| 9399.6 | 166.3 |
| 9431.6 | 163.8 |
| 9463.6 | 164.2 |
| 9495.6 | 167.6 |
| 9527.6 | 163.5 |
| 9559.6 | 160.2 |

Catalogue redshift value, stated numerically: 0.00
